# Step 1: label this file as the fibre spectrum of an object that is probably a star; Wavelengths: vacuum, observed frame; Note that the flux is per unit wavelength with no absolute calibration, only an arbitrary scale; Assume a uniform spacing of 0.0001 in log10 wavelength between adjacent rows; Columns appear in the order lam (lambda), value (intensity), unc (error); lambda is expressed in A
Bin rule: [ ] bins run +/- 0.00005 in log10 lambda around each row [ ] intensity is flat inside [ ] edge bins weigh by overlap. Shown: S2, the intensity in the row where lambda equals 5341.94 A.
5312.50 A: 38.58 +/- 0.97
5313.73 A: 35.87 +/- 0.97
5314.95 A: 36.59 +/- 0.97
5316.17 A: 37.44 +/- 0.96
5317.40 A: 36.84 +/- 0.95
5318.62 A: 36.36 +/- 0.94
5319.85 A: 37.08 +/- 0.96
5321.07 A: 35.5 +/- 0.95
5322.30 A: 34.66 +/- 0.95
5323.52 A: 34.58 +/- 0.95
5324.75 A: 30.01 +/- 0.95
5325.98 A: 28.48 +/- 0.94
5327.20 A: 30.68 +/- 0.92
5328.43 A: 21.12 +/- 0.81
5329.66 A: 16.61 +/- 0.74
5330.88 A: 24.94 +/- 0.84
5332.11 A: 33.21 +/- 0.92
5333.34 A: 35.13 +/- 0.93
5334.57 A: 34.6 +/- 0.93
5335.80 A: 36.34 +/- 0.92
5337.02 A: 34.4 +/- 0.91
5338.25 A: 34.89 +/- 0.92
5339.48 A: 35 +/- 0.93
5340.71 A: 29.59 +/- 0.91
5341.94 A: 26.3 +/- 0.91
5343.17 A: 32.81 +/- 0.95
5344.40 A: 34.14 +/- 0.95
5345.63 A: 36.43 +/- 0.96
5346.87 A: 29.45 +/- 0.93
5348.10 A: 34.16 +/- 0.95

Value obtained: 26.3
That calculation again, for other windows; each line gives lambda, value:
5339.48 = 35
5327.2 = 30.68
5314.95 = 36.59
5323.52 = 34.58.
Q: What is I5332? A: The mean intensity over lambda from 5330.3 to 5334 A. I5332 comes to 31.1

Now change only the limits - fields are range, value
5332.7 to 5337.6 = 35.1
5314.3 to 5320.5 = 36.9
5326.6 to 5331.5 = 23.3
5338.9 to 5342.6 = 30.3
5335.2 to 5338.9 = 35.3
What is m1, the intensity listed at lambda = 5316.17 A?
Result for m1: 37.44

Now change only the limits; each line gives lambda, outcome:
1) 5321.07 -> 35.5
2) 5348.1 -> 34.16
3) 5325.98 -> 28.48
